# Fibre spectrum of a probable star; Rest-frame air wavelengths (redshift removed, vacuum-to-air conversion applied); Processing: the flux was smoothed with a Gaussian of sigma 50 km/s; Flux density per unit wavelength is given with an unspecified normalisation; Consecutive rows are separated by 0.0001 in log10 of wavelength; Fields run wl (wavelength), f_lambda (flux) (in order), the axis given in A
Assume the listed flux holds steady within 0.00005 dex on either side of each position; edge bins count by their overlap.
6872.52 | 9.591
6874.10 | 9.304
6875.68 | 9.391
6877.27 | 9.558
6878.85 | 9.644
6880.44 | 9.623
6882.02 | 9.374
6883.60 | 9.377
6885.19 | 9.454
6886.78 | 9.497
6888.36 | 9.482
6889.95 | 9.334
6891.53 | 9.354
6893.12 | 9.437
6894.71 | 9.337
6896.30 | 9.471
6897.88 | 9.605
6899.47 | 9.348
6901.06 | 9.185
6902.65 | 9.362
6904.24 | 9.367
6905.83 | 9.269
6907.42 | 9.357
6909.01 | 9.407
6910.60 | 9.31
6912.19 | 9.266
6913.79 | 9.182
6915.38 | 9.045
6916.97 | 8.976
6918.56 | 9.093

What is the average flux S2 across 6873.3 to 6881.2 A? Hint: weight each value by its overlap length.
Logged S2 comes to 9.5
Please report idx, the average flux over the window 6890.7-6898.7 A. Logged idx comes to 9.45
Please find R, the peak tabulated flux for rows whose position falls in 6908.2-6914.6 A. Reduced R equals 9.407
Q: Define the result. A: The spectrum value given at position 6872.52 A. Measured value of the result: 9.591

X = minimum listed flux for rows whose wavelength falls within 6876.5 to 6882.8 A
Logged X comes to 9.374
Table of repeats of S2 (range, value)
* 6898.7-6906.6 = 9.3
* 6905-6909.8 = 9.35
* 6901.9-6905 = 9.36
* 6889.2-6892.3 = 9.36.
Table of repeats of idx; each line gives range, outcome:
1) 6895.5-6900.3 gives 9.48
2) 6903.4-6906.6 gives 9.32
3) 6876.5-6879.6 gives 9.61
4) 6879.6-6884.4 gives 9.46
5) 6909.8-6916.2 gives 9.2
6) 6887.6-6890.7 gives 9.4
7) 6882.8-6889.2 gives 9.45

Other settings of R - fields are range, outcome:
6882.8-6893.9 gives 9.497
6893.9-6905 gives 9.605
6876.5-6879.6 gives 9.644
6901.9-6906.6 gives 9.367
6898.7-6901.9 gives 9.348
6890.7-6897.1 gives 9.471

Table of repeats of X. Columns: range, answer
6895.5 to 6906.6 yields 9.185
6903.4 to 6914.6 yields 9.182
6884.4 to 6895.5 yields 9.334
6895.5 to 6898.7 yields 9.471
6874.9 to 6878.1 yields 9.391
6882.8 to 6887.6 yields 9.377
